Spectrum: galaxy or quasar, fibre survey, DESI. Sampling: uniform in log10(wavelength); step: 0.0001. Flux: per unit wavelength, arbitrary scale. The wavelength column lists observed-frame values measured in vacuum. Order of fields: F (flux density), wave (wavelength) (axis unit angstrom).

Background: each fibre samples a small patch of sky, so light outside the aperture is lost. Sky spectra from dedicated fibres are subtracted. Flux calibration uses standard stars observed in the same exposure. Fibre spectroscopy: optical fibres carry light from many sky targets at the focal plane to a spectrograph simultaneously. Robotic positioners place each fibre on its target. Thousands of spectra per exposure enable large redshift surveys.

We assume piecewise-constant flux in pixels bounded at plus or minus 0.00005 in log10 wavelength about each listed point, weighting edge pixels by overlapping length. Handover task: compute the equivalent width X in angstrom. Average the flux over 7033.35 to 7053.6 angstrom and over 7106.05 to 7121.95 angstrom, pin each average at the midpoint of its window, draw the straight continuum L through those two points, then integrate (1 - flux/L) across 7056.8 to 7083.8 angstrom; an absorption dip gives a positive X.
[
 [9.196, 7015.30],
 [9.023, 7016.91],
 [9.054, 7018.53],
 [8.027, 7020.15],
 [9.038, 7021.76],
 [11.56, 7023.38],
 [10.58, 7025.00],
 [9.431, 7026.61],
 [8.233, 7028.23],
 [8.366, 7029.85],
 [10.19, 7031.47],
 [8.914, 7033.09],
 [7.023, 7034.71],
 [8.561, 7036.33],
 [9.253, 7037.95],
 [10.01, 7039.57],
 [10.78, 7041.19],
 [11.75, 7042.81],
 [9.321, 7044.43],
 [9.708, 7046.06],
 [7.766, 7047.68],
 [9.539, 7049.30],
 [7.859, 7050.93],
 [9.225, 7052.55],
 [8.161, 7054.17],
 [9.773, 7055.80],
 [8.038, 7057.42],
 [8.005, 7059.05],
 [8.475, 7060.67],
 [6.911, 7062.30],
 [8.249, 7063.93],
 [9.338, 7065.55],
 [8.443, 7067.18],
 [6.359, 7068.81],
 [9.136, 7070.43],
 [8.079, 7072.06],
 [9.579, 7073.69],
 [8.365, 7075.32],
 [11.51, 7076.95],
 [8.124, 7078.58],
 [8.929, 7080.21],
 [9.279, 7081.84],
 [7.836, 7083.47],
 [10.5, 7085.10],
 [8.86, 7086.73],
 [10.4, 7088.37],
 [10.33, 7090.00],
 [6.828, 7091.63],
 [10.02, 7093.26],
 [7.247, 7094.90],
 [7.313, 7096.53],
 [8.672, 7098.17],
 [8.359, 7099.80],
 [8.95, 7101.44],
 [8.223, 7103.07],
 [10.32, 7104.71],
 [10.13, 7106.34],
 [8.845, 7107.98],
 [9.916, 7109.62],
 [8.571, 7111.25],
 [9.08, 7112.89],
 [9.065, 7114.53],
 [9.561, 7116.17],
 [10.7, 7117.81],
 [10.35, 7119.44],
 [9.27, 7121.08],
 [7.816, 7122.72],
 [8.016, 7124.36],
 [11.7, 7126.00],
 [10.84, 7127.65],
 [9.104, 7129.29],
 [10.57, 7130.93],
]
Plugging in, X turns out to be 2.3 angstrom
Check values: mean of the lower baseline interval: 9.21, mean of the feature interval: 8.52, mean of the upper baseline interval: 9.53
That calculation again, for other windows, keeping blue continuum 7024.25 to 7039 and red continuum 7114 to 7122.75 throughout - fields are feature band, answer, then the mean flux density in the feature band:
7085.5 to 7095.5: 0.4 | 9.04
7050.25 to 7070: 2.0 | 8.26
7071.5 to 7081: 0.2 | 9.12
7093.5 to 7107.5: 1.1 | 8.71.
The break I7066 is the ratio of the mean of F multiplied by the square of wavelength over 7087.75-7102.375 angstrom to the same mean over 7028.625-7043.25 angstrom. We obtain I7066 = 0.9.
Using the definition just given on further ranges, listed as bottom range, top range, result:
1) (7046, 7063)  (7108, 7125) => 1.11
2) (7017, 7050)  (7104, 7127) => 1.04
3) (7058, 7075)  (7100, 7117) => 1.13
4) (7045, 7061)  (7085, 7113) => 1.05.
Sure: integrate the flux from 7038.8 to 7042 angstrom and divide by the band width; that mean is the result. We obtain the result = 10.4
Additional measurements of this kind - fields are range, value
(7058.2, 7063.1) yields 7.8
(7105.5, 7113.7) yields 9.32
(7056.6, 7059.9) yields 8.05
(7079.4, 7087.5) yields 9.09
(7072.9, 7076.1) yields 8.97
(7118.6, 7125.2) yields 8.89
